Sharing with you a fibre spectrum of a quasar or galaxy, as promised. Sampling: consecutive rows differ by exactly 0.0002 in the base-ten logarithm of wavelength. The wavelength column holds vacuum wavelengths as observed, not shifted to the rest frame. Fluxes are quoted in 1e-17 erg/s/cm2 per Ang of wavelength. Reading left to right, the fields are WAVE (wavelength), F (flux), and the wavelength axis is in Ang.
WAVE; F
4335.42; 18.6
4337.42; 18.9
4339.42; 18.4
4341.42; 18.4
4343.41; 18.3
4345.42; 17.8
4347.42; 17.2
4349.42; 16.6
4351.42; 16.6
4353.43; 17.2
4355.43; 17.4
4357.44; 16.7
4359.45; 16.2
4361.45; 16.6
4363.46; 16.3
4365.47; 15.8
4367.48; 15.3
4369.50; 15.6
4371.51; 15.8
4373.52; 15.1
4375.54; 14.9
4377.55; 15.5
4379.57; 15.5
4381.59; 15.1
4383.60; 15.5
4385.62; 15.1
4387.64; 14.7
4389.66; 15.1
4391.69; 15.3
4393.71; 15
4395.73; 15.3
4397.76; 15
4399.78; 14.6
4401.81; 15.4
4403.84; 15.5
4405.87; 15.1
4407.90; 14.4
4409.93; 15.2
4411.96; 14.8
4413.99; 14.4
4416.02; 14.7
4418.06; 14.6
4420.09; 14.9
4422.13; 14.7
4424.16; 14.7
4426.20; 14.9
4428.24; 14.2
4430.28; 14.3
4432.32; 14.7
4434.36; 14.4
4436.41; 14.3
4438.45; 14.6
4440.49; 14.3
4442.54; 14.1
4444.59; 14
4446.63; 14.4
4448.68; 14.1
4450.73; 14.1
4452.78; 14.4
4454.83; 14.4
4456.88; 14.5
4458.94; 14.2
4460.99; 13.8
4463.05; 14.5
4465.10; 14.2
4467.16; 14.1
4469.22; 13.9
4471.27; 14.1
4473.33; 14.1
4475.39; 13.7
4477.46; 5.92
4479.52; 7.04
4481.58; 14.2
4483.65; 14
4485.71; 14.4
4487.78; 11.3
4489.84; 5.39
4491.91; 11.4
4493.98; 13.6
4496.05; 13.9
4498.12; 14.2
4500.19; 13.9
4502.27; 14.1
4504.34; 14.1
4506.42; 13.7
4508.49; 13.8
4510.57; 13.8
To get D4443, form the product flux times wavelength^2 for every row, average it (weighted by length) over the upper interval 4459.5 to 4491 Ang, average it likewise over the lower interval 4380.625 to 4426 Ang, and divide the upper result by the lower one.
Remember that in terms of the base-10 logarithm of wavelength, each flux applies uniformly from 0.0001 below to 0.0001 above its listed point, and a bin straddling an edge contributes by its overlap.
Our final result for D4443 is 0.85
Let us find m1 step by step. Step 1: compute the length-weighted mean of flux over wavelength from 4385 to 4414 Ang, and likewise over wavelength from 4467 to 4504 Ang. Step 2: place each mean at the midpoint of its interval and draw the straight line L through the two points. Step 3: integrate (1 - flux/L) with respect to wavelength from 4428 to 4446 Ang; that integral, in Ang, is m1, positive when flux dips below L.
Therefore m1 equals -0.6 Ang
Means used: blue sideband 15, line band 14.3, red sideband 12.4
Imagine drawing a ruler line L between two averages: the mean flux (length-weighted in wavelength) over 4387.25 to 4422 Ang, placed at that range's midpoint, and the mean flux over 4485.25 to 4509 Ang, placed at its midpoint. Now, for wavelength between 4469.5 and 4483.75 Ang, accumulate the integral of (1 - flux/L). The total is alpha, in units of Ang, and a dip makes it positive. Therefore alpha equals 1.5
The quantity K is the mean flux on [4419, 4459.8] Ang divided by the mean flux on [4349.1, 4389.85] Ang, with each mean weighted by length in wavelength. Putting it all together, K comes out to 0.91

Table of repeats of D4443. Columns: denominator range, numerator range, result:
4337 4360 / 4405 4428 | 0.87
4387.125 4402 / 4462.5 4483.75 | 0.87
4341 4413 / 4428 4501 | 0.88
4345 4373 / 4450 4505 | 0.83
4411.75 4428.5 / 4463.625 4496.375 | 0.85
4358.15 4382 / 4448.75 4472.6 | 0.94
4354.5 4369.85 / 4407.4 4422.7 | 0.93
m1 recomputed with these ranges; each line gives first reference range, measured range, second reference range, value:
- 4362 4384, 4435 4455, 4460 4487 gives -0.92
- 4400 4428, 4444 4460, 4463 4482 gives -1.20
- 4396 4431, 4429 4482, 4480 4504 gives 0.23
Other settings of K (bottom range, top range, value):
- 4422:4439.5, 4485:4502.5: 0.85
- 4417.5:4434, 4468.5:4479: 0.82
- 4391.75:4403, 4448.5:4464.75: 0.94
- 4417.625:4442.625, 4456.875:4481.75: 0.88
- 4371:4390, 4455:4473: 0.93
